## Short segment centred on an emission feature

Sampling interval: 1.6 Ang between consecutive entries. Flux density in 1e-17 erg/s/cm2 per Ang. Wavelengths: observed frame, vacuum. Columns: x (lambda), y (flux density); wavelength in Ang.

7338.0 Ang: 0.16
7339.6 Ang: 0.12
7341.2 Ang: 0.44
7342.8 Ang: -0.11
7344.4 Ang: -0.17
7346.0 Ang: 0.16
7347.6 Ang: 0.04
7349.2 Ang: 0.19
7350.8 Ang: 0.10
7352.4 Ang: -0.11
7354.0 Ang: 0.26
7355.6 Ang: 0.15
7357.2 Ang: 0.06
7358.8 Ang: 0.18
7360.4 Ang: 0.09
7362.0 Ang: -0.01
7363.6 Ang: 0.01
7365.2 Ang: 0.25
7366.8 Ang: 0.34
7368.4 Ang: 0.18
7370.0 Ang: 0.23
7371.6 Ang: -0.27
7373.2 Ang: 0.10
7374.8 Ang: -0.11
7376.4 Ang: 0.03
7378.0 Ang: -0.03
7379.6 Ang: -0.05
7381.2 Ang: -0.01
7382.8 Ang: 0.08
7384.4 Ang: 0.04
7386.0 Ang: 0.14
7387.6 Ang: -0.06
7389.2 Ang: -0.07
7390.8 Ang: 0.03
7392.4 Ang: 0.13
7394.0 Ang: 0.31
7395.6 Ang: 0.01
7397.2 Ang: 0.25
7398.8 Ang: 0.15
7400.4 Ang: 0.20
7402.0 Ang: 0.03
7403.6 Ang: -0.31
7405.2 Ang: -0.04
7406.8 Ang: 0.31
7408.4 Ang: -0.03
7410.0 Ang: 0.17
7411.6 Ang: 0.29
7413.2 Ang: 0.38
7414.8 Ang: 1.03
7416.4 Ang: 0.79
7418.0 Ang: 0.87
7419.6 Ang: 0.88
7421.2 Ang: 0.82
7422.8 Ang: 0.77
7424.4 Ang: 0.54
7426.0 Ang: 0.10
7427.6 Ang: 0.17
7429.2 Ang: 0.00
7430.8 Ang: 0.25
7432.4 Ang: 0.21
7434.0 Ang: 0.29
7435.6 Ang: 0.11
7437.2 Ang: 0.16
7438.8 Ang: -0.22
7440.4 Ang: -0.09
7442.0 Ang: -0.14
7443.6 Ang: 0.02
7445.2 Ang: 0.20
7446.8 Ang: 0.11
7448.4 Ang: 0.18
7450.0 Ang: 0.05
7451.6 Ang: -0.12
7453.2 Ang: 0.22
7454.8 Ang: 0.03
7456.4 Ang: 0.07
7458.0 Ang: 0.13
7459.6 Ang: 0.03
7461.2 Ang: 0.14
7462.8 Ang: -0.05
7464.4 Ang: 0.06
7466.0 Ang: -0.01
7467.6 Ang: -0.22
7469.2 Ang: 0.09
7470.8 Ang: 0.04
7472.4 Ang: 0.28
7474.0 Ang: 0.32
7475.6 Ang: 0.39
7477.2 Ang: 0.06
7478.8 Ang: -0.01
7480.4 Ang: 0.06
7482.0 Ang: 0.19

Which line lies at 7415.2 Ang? [O II]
